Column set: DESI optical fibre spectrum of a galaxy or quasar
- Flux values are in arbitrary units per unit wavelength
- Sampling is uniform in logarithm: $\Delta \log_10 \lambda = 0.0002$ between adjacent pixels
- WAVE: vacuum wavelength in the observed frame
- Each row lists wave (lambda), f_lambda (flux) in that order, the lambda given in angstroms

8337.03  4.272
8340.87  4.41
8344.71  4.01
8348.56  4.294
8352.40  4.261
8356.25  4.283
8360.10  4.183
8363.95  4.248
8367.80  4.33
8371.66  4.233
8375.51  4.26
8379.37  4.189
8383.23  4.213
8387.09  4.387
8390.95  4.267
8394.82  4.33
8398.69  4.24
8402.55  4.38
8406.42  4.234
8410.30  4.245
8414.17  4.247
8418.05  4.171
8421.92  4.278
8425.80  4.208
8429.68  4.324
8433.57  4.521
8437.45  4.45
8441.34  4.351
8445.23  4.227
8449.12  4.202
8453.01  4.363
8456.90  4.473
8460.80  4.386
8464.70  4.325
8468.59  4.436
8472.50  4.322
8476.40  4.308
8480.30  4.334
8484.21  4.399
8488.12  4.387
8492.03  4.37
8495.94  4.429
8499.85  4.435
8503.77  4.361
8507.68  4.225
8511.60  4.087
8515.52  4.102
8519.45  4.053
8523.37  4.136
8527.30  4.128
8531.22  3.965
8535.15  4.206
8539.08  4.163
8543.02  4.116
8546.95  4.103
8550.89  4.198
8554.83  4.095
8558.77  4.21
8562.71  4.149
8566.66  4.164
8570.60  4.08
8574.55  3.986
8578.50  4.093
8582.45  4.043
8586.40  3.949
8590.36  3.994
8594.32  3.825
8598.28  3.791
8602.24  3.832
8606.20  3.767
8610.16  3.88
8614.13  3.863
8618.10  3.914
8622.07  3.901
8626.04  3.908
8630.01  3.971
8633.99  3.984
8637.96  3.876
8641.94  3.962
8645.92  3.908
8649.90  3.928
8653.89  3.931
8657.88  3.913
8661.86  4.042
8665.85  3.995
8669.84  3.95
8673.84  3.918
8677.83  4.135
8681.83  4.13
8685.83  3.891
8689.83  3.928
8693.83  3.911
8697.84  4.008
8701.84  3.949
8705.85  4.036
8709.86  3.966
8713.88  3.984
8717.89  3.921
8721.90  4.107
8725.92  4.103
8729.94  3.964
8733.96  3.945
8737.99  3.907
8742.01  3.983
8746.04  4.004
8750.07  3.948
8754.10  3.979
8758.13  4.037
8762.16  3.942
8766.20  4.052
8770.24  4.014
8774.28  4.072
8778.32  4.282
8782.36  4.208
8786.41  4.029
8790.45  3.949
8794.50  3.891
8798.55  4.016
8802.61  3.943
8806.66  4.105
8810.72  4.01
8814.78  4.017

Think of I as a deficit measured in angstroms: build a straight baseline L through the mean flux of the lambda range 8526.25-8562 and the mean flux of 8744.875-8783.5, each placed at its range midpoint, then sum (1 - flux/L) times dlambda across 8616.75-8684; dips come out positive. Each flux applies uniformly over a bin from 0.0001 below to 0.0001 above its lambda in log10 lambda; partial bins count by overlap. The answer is 2.15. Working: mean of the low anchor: 4.13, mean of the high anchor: 4.05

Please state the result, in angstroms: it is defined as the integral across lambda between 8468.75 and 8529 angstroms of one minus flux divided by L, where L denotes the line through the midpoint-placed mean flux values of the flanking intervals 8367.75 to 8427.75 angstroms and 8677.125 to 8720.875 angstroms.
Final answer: -1.56 angstroms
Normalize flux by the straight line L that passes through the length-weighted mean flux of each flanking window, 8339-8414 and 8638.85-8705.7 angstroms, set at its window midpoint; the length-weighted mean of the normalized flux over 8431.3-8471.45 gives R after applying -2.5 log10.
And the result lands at -0.05 mag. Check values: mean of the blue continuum 4.26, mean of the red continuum 3.97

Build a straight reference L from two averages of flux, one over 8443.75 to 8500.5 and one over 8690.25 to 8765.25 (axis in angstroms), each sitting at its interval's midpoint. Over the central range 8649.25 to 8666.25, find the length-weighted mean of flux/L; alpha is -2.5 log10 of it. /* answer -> 0.03 mag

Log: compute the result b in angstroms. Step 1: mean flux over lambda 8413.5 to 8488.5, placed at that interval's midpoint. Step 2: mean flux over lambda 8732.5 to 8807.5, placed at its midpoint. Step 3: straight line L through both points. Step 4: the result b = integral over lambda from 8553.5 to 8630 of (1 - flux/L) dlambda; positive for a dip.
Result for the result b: 4.1 angstroms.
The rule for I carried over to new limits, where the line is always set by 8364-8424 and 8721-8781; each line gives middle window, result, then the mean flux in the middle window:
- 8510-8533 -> 0.6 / 4.08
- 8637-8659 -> 0.9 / 3.92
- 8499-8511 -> -0.3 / 4.3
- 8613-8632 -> 0.9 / 3.91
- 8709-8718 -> 0.2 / 3.96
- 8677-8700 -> 0.4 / 3.99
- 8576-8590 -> 0.4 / 4.02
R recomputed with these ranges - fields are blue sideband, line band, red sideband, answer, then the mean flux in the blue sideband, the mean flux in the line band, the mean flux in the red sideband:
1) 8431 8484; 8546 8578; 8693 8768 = 0.03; 4.36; 4.12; 3.99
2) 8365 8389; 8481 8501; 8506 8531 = -0.07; 4.27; 4.4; 4.11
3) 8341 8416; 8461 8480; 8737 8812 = -0.04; 4.26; 4.35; 4.02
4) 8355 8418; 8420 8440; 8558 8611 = -0.04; 4.26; 4.35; 3.98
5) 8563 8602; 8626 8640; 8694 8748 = 0.01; 3.99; 3.94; 3.99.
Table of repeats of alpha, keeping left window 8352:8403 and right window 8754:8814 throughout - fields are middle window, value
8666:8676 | 0.04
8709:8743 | 0.02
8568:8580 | 0.03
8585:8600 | 0.07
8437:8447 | -0.02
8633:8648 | 0.05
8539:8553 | 0.01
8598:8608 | 0.09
